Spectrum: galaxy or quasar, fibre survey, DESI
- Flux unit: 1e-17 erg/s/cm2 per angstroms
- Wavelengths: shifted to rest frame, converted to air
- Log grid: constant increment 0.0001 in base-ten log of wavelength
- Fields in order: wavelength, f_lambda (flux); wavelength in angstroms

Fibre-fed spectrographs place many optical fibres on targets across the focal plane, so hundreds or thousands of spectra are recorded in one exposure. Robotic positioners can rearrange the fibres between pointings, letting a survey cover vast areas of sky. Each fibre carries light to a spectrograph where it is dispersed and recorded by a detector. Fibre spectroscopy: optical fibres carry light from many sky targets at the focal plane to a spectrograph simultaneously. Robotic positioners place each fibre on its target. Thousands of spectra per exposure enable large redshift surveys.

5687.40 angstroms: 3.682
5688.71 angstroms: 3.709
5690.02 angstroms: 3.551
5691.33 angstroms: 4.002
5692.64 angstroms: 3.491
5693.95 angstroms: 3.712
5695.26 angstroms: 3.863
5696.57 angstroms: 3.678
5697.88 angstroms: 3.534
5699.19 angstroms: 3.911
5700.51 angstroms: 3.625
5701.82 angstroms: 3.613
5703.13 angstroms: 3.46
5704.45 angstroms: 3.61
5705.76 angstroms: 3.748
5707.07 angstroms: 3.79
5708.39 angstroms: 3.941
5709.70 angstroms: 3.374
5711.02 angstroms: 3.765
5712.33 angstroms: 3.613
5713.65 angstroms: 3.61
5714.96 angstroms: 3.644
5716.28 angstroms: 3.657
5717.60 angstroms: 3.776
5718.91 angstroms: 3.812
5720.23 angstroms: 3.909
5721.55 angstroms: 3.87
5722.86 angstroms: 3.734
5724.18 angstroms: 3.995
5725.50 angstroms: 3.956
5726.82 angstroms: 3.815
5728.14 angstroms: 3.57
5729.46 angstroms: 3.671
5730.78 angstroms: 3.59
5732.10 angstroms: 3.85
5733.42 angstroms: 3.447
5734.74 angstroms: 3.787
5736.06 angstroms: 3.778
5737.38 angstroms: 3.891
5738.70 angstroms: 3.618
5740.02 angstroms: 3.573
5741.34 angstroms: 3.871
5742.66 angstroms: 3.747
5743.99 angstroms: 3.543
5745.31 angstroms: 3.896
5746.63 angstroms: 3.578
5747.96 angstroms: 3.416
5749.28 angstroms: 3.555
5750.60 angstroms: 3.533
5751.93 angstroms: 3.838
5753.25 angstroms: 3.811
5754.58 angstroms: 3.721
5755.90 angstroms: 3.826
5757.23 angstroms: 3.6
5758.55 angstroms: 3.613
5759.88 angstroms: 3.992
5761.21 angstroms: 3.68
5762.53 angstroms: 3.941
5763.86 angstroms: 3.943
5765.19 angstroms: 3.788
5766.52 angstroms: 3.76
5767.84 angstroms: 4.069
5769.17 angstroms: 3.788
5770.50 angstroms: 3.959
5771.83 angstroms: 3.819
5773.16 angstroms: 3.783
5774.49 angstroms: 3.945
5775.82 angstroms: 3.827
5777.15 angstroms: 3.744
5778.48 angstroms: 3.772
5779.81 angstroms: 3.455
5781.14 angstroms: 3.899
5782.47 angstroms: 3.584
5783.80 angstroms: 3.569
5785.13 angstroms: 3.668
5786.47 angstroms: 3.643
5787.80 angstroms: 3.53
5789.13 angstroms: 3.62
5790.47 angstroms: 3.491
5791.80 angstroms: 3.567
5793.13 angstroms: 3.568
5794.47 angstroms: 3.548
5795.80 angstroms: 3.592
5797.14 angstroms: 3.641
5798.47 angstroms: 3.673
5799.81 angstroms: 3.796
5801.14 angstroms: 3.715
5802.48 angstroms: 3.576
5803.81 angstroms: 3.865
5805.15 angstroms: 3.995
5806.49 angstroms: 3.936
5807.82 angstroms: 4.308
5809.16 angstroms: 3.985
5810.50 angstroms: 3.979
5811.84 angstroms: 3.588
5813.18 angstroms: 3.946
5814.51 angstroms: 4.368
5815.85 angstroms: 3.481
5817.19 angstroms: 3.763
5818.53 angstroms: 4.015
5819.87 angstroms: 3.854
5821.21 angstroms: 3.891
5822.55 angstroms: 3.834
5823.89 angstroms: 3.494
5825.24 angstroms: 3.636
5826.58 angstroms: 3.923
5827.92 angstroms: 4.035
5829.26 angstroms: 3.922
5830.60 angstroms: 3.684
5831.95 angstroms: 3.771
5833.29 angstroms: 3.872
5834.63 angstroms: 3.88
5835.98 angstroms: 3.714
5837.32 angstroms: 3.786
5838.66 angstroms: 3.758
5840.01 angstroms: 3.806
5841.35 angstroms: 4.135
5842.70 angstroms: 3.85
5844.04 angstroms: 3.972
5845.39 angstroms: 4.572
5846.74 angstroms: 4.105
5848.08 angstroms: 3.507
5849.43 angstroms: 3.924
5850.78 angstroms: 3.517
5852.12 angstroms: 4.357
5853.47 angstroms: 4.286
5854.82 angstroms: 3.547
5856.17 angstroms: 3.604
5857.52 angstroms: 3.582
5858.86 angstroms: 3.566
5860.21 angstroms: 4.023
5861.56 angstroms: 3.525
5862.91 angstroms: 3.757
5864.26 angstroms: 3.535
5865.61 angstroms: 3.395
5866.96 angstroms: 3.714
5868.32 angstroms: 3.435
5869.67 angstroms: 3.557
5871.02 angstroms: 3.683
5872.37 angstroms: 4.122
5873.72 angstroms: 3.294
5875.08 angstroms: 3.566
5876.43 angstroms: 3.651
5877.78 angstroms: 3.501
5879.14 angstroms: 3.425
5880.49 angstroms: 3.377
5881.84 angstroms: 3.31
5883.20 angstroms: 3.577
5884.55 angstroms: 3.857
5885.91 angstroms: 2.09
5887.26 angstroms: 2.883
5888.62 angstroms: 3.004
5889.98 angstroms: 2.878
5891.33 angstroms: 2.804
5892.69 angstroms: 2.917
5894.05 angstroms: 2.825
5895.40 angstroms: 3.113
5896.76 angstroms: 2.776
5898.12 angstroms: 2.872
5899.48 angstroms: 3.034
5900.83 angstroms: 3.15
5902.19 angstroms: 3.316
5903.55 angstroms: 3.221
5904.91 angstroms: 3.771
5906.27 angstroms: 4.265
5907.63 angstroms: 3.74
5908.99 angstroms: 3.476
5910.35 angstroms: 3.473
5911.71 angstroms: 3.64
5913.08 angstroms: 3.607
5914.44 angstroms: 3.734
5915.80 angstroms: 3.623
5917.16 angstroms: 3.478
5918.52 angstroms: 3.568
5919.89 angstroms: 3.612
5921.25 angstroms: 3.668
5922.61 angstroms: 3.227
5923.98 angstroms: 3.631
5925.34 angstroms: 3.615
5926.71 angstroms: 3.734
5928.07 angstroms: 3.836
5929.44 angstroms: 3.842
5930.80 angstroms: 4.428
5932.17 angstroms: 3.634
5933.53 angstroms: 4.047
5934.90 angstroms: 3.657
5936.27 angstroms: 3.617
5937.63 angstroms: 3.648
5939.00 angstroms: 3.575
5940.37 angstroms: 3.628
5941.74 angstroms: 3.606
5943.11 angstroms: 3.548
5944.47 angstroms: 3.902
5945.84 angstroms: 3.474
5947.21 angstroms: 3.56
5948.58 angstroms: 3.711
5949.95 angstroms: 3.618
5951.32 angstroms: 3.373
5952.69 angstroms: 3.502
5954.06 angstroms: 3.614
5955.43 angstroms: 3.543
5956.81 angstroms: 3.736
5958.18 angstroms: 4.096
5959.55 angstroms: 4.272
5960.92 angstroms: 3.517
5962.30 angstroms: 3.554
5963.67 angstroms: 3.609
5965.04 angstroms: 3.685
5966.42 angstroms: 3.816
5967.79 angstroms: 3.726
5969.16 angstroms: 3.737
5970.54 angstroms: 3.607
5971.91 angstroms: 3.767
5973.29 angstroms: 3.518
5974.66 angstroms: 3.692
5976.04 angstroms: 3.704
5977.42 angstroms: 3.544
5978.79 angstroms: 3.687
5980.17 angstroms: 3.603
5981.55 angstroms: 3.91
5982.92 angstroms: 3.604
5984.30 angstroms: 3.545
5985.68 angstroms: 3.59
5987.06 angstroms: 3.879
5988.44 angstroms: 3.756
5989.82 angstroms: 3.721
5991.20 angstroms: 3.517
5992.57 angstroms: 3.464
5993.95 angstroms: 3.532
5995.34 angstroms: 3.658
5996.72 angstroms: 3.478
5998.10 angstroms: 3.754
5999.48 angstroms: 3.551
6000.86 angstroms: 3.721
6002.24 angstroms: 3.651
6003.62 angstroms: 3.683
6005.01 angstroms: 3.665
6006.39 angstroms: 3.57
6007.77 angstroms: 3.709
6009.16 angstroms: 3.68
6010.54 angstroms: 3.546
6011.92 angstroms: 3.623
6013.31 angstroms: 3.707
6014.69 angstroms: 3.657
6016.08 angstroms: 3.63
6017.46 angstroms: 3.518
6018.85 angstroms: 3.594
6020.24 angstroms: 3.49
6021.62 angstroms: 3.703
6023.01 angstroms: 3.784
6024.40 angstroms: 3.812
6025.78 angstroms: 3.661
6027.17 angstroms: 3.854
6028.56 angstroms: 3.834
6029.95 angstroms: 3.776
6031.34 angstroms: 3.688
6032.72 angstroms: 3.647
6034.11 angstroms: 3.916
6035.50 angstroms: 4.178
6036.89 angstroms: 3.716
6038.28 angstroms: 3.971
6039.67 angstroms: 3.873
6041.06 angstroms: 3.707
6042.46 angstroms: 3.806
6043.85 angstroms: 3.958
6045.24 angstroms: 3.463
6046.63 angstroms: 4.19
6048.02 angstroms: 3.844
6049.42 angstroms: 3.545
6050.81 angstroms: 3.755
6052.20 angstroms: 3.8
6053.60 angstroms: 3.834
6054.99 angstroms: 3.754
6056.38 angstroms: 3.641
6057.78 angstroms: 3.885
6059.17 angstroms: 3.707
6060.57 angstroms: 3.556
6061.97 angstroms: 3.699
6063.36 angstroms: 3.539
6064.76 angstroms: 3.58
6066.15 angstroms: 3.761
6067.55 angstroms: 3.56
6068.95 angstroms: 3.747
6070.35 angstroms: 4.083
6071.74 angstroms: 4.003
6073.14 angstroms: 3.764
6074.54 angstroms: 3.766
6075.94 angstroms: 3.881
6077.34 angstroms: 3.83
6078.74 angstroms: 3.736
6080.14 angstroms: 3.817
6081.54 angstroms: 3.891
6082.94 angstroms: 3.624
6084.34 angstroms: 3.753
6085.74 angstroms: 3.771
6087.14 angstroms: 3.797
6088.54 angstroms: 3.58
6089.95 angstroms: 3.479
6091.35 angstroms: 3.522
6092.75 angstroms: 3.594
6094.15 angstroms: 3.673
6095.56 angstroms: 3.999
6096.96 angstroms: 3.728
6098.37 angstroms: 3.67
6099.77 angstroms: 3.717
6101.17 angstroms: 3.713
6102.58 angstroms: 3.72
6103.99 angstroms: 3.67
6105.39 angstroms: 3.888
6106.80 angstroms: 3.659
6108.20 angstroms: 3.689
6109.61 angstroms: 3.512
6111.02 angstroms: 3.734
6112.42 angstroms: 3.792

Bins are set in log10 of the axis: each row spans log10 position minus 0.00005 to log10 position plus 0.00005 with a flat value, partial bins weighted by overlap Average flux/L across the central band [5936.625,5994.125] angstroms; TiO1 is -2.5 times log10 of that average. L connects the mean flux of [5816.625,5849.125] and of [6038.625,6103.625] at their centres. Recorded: 0.04 mag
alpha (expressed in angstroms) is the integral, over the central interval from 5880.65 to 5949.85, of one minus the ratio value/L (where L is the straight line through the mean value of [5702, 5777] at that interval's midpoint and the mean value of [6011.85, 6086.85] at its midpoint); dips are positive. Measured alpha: 5.29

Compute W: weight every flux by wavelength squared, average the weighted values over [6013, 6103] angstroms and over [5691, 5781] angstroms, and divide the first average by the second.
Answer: 1.12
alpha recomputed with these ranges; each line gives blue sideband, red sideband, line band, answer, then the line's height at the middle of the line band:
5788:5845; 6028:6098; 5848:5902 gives 5.5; 3.8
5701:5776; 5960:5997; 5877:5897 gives 3.2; 3.69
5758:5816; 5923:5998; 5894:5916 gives 1.8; 3.71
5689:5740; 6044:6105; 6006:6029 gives 0.4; 3.74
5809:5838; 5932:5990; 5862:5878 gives 0.8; 3.78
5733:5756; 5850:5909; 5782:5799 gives 0.0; 3.6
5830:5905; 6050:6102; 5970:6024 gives 0.2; 3.66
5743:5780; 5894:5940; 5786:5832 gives -1.0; 3.7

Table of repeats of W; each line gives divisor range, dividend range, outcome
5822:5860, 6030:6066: 1.05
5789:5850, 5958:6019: 1.01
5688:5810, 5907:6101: 1.08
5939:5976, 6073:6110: 1.06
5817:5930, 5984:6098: 1.10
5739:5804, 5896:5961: 1.03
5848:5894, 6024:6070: 1.15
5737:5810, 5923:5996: 1.05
